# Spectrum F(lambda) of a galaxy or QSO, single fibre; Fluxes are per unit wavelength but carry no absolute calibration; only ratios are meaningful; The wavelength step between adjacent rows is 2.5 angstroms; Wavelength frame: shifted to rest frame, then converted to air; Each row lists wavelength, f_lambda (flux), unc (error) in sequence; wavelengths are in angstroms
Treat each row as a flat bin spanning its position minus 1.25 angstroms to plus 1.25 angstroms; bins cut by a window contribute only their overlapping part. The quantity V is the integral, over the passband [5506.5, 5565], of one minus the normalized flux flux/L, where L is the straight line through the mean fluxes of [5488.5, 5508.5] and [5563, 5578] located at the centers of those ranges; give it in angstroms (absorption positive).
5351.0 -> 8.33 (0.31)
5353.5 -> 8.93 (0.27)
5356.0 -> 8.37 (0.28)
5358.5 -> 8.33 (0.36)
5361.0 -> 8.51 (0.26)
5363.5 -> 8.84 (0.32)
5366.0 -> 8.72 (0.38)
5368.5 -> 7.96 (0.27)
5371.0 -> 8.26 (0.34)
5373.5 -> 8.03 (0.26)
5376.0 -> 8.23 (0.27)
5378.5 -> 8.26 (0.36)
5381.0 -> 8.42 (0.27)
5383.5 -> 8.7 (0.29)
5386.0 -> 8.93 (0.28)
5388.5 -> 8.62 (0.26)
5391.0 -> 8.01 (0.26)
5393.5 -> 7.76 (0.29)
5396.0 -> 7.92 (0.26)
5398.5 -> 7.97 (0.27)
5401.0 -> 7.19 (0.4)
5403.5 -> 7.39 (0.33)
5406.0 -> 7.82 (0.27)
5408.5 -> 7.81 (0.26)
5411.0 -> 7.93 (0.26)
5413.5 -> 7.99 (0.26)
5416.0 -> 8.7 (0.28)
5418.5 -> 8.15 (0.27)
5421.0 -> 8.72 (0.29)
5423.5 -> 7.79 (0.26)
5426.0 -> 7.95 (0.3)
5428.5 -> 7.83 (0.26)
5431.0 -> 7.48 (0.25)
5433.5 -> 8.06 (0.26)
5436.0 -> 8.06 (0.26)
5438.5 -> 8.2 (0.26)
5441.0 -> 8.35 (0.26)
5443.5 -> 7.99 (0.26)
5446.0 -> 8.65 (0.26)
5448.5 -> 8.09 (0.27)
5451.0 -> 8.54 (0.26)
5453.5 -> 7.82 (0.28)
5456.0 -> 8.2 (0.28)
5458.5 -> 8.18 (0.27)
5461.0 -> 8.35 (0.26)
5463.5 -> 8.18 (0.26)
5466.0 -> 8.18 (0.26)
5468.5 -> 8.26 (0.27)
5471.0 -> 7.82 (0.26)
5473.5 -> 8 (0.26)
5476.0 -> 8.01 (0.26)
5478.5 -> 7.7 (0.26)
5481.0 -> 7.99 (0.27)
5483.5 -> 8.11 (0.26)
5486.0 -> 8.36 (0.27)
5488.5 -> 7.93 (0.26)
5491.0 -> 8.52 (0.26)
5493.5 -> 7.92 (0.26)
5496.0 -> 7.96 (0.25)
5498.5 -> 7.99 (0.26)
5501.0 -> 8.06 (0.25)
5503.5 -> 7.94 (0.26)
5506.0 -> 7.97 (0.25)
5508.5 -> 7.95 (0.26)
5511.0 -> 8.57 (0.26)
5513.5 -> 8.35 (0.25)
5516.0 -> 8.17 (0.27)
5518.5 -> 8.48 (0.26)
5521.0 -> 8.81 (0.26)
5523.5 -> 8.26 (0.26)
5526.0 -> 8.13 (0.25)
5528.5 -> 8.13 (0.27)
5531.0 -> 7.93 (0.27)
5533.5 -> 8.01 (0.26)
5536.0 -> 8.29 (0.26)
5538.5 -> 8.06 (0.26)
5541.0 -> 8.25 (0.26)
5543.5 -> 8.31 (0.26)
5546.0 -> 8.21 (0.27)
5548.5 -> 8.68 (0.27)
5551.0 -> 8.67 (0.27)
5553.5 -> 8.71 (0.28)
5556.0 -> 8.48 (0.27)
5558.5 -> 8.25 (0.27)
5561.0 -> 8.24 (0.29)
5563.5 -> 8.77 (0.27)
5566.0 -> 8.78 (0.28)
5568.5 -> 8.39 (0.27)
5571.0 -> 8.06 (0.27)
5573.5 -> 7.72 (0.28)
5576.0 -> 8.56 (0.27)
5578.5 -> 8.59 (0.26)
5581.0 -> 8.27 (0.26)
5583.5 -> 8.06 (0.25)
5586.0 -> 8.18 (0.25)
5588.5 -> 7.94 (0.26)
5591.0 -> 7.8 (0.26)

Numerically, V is -0.9 angstroms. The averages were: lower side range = 8.04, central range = 8.33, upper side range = 8.37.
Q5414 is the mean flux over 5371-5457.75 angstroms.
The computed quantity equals 8.11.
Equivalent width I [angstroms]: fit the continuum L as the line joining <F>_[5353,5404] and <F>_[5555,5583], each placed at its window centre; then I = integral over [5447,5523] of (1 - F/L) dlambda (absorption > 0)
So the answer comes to 1.5 angstroms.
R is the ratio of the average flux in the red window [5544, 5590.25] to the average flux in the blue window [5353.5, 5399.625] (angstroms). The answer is 1.00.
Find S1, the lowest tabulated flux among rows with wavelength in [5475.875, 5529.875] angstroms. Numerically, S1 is 7.7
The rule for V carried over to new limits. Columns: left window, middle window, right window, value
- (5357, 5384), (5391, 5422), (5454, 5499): 1.3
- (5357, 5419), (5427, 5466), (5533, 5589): 0.5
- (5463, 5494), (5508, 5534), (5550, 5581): -0.1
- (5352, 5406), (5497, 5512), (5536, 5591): 0.4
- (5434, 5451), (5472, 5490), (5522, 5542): 0.4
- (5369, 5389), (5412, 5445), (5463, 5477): 0.5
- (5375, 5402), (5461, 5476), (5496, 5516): 0.1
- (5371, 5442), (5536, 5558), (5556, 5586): -0.3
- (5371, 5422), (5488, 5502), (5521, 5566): 0.3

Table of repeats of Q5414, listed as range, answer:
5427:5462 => 8.13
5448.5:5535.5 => 8.14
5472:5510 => 8.03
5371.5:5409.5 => 8.08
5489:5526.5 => 8.2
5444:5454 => 8.29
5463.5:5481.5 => 8.01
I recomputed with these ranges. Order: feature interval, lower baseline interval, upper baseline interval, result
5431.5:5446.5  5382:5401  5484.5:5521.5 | 0.07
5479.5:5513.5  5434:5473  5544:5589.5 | 0.62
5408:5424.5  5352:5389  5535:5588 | 0.52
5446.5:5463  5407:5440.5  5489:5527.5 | -0.22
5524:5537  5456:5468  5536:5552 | 0.36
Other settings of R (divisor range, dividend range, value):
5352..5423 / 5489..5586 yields 1.01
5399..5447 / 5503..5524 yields 1.04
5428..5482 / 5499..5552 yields 1.02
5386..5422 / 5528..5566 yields 1.04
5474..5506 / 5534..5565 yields 1.05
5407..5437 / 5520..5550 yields 1.03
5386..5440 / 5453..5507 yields 1.01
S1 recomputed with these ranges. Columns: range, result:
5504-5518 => 7.95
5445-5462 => 7.82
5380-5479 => 7.19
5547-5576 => 7.72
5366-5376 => 7.96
